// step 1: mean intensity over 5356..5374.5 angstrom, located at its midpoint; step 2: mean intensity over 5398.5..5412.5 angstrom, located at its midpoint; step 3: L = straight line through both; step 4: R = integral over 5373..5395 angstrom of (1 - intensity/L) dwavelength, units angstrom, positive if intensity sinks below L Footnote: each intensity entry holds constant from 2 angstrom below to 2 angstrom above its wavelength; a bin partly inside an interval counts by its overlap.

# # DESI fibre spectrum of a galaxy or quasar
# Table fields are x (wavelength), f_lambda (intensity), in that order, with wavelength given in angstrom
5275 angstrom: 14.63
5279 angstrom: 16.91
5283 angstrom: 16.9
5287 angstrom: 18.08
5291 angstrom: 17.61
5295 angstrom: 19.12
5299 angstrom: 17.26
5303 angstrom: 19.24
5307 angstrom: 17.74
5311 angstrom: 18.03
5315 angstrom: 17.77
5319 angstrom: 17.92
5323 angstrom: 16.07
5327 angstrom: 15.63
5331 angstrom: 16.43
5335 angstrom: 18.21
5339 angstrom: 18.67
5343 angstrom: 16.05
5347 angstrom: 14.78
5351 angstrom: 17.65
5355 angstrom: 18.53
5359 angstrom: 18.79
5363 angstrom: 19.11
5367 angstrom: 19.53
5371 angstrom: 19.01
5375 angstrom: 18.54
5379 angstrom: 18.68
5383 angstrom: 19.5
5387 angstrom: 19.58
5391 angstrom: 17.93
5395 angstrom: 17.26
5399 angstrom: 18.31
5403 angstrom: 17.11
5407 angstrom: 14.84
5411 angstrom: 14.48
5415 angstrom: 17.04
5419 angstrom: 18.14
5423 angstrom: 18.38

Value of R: -1.4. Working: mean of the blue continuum 19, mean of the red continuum 16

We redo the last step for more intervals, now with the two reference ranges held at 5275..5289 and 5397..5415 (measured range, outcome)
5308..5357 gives -1.5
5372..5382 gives -1.4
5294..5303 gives -0.8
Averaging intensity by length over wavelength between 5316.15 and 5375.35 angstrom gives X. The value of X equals 17.6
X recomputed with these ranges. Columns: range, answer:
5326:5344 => 17.1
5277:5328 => 17.6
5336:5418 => 17.8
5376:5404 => 18.4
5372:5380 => 18.7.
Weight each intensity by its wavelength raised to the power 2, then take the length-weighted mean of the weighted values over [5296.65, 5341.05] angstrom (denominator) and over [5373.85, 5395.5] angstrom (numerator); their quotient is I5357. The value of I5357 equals 1.1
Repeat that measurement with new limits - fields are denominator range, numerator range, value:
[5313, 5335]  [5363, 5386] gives 1.15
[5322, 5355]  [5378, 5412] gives 1.07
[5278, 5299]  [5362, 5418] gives 1.05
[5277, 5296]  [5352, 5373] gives 1.10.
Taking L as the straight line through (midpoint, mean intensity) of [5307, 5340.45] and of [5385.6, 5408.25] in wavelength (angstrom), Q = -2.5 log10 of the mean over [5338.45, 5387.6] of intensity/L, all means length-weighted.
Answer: -0.05 mag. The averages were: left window 17.3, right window 17.5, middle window 18.3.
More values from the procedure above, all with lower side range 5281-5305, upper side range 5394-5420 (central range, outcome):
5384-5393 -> -0.118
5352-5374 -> -0.103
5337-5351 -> 0.048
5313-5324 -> 0.023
